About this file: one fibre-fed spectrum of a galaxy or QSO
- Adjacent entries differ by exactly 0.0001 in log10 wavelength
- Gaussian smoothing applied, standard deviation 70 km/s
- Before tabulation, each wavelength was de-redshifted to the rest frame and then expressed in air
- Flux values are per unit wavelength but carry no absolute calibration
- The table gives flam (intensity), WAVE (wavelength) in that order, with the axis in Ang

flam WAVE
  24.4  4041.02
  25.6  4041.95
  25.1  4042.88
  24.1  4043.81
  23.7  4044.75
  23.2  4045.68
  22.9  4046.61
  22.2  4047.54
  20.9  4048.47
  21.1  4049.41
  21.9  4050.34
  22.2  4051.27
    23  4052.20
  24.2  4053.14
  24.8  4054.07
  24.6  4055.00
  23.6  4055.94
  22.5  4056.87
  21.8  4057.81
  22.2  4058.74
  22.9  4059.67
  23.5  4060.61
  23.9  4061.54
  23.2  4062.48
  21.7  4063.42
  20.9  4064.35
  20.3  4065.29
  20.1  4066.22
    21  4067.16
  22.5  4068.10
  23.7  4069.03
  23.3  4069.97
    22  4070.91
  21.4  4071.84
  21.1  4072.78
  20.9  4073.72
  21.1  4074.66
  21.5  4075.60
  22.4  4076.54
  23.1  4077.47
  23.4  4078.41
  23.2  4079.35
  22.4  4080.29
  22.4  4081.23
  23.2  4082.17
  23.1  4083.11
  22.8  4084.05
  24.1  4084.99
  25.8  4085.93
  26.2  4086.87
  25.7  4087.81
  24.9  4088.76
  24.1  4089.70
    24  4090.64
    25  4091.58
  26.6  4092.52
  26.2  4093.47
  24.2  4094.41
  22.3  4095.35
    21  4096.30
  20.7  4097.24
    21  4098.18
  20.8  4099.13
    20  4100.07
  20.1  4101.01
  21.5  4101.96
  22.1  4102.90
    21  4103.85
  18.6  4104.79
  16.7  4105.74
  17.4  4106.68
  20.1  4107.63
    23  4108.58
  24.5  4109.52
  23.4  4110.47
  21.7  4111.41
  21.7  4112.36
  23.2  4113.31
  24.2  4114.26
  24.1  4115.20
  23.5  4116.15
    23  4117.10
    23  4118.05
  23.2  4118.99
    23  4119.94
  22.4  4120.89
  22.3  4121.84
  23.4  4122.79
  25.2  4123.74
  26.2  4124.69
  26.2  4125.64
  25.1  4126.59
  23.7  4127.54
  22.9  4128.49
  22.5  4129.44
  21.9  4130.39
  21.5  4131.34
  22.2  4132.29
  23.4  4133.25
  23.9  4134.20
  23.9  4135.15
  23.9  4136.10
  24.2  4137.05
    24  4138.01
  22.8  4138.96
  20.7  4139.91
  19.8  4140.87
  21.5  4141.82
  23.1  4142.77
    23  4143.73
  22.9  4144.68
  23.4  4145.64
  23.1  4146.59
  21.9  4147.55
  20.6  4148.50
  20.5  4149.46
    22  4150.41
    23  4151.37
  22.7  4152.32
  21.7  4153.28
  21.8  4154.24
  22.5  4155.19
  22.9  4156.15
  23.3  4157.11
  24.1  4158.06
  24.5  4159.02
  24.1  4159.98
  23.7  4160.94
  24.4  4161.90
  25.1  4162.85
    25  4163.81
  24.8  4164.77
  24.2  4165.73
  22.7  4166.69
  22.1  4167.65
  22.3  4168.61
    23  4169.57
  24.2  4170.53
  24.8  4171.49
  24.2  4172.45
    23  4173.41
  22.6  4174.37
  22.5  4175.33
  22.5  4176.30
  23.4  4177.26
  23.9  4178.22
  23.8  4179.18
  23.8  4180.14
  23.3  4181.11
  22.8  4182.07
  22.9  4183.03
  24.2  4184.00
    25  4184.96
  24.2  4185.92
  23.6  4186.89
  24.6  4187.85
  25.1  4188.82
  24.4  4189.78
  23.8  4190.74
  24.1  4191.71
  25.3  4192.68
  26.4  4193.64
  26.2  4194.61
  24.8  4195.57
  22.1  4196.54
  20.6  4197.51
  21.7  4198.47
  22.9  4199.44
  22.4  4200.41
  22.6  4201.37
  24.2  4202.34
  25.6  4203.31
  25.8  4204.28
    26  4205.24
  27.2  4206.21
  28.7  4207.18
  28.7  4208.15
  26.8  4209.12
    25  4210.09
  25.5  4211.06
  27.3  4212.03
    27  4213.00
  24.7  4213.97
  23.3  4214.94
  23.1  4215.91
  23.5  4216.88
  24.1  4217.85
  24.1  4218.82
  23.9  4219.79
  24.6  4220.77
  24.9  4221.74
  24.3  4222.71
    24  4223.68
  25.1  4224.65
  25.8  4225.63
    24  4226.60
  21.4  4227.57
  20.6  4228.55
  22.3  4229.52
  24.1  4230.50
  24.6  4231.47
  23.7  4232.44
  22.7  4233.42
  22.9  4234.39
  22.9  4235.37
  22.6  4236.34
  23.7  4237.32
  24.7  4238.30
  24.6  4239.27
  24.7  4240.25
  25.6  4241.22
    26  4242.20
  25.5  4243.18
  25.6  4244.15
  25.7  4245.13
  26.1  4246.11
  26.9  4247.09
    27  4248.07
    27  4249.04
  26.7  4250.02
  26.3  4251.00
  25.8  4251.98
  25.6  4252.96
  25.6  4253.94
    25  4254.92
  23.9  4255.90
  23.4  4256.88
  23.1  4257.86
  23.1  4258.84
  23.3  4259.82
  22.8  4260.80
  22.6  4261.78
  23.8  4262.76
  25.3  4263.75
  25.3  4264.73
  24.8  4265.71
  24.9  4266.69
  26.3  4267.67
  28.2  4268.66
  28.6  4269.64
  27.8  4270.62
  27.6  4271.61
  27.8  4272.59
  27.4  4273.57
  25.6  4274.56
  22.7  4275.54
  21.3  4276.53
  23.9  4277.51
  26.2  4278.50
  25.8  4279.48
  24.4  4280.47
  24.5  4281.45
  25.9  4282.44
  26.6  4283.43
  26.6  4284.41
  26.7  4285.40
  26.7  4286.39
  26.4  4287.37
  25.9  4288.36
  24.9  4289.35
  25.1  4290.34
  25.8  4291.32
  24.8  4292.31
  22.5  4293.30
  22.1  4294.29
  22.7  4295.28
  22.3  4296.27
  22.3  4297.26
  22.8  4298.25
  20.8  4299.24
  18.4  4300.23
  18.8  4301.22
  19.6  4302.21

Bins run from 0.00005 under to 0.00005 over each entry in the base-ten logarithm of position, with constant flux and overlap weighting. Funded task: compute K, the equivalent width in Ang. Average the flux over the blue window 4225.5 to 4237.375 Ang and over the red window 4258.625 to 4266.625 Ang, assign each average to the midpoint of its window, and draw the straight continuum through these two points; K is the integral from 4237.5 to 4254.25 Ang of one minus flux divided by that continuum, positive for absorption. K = -1.7 Ang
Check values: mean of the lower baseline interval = 23.1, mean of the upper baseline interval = 24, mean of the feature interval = 25.8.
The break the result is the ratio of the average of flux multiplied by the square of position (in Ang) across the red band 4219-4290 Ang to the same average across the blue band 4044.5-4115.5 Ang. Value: 1.21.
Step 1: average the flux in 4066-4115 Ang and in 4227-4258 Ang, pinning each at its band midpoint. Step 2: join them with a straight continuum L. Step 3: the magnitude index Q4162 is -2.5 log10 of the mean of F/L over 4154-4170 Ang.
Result -0.006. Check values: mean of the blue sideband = 22.5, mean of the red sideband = 24.6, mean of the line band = 23.6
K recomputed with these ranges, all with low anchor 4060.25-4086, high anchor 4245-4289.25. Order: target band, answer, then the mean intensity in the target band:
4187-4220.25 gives -0.4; 24.7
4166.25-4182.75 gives 0.5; 23.2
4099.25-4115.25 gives 1.1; 21.3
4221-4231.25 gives 0.5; 23.7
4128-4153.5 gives 1.0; 22.5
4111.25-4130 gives -0.3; 23.5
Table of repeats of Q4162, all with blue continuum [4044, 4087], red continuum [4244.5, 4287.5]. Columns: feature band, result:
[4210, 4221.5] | 0.00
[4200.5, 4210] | -0.06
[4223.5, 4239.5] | 0.07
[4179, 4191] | 0.02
